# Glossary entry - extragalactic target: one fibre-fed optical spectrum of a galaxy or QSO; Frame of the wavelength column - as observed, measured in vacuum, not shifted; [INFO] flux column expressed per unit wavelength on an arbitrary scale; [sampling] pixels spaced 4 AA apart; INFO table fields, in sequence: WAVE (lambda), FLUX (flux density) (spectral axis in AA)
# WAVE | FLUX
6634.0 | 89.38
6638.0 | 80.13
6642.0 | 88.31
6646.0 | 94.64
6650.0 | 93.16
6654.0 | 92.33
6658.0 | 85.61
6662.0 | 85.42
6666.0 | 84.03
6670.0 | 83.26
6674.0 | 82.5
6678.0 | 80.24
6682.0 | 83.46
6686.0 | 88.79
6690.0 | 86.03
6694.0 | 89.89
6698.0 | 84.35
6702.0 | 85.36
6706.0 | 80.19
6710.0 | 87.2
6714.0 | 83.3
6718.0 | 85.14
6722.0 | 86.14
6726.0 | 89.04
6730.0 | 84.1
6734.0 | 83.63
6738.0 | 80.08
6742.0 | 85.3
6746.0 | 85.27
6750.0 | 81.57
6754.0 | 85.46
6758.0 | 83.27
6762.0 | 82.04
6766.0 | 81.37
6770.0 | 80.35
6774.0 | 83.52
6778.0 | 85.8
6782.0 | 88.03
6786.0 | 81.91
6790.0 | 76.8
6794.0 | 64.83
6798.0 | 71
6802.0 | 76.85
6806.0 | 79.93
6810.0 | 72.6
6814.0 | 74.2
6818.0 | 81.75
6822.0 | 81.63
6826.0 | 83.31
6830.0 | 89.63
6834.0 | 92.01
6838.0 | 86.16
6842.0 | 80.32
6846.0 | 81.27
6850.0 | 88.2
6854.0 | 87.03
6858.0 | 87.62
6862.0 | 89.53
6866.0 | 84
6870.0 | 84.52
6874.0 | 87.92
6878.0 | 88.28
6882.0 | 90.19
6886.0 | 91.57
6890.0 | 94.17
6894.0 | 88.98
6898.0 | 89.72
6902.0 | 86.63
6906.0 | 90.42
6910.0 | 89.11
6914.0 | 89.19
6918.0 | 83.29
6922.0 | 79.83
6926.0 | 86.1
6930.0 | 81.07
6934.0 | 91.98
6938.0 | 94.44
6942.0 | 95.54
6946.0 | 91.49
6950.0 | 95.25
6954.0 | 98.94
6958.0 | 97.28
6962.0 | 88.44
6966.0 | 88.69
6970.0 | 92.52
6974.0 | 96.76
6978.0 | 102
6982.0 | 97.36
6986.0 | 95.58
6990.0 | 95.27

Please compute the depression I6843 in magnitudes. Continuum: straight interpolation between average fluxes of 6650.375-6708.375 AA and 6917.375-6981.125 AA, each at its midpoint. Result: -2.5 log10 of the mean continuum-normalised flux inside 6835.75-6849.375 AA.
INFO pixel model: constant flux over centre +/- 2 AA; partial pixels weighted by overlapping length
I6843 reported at 0.07 mag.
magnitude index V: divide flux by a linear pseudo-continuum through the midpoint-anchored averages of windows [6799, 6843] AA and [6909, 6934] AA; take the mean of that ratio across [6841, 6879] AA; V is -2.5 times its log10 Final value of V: -0.04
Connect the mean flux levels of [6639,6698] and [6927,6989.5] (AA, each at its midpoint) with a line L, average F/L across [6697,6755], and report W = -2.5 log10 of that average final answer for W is 0.05 mag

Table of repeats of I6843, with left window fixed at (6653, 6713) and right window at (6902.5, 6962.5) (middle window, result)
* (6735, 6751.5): 0.04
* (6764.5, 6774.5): 0.07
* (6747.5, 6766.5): 0.05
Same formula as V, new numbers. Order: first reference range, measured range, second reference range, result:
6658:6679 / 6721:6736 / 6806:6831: -0.05 mag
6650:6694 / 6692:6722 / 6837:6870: 0.01 mag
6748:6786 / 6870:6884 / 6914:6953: -0.01 mag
